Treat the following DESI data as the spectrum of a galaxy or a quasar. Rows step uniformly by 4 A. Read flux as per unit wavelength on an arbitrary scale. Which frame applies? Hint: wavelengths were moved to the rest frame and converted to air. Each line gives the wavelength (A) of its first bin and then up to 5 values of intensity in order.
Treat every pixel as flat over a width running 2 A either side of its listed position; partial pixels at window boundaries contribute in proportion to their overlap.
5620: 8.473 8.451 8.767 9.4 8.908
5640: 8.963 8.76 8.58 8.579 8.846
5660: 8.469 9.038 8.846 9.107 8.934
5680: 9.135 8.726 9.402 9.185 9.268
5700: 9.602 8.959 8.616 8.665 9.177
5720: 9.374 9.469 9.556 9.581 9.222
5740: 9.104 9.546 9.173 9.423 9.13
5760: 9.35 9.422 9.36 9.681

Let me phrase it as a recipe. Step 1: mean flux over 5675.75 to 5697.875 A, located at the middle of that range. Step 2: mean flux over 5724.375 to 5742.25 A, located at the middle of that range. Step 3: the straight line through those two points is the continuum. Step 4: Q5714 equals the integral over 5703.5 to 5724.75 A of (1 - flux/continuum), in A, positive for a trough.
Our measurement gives 0.6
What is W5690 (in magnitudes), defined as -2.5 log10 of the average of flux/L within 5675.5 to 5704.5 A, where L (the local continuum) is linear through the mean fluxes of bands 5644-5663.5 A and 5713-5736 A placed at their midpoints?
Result -0.02 mag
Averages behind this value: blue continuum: 8.67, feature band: 9.17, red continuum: 9.38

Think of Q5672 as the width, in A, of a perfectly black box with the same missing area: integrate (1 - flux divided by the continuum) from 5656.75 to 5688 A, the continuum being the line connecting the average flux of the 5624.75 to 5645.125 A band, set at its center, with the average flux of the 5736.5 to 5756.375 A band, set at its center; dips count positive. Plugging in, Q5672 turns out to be 0.4 A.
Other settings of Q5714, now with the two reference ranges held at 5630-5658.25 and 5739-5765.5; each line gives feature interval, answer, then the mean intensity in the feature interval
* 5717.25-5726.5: -0.2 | 9.41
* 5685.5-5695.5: -0.2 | 9.26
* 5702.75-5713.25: 0.4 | 8.74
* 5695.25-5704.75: -0.2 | 9.32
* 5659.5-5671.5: 0.1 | 8.86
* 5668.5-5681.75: -0.1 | 9.03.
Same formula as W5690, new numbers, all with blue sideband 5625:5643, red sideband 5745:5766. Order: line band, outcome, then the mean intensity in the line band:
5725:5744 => -0.016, 9.39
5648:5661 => 0.048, 8.64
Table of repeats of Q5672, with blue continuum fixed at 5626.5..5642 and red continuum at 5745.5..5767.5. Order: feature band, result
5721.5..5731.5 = -0.30 A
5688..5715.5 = 0.29 A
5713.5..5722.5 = -0.03 A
